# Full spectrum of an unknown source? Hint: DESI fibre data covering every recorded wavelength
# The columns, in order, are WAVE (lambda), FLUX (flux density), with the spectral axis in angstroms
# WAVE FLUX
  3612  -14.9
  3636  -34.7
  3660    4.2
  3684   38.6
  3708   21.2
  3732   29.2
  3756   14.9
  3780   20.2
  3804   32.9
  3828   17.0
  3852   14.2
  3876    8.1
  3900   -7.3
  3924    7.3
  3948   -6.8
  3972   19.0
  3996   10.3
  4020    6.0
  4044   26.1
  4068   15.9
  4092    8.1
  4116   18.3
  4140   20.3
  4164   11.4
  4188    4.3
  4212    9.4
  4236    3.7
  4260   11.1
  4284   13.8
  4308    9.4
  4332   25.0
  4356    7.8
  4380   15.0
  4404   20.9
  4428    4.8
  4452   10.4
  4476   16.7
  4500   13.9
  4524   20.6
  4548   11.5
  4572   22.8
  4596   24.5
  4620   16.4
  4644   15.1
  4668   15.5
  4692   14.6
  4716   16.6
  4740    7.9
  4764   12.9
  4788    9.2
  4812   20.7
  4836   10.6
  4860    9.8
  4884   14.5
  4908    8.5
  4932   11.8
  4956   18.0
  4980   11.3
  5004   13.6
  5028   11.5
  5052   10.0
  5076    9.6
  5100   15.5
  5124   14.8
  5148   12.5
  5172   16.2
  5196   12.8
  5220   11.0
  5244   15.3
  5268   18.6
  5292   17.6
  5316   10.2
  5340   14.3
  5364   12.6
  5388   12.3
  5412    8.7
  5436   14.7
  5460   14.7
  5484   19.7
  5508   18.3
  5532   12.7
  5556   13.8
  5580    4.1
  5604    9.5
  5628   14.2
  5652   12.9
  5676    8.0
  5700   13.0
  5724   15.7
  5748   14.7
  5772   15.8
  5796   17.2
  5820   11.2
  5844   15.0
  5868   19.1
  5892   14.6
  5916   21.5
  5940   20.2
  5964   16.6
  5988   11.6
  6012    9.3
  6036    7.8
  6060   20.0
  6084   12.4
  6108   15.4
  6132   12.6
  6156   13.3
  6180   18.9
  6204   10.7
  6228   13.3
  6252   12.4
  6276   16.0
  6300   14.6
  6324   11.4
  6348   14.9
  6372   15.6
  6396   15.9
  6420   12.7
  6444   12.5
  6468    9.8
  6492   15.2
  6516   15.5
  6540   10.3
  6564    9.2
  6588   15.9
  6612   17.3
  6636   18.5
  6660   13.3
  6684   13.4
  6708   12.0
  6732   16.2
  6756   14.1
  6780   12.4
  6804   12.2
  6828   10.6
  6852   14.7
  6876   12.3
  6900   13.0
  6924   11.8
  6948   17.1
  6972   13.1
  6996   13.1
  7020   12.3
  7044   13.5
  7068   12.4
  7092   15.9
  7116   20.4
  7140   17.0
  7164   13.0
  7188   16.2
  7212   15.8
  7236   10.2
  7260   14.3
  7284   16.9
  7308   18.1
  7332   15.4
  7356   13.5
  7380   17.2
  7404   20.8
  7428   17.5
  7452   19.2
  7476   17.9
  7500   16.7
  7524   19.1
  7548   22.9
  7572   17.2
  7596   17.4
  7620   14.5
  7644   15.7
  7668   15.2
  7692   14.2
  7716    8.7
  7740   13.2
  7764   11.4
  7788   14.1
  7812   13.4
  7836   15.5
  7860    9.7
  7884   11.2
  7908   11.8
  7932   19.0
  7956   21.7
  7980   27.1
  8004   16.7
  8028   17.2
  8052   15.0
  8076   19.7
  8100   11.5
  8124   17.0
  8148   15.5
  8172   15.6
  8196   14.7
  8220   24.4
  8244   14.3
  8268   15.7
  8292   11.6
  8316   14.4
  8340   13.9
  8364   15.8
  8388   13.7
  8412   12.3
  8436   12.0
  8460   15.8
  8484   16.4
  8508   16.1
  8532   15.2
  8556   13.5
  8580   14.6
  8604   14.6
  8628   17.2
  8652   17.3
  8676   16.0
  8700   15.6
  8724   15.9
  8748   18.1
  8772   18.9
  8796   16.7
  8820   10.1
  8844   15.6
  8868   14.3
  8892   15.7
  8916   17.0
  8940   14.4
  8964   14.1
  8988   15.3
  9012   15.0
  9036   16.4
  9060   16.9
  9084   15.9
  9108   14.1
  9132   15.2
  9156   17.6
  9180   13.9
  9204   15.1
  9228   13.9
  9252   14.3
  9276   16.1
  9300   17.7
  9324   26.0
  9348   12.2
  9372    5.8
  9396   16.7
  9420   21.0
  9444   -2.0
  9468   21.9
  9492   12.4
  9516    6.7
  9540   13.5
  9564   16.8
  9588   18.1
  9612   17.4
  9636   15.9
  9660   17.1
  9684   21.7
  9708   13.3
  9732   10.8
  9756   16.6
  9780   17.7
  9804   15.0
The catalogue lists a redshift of 0.64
